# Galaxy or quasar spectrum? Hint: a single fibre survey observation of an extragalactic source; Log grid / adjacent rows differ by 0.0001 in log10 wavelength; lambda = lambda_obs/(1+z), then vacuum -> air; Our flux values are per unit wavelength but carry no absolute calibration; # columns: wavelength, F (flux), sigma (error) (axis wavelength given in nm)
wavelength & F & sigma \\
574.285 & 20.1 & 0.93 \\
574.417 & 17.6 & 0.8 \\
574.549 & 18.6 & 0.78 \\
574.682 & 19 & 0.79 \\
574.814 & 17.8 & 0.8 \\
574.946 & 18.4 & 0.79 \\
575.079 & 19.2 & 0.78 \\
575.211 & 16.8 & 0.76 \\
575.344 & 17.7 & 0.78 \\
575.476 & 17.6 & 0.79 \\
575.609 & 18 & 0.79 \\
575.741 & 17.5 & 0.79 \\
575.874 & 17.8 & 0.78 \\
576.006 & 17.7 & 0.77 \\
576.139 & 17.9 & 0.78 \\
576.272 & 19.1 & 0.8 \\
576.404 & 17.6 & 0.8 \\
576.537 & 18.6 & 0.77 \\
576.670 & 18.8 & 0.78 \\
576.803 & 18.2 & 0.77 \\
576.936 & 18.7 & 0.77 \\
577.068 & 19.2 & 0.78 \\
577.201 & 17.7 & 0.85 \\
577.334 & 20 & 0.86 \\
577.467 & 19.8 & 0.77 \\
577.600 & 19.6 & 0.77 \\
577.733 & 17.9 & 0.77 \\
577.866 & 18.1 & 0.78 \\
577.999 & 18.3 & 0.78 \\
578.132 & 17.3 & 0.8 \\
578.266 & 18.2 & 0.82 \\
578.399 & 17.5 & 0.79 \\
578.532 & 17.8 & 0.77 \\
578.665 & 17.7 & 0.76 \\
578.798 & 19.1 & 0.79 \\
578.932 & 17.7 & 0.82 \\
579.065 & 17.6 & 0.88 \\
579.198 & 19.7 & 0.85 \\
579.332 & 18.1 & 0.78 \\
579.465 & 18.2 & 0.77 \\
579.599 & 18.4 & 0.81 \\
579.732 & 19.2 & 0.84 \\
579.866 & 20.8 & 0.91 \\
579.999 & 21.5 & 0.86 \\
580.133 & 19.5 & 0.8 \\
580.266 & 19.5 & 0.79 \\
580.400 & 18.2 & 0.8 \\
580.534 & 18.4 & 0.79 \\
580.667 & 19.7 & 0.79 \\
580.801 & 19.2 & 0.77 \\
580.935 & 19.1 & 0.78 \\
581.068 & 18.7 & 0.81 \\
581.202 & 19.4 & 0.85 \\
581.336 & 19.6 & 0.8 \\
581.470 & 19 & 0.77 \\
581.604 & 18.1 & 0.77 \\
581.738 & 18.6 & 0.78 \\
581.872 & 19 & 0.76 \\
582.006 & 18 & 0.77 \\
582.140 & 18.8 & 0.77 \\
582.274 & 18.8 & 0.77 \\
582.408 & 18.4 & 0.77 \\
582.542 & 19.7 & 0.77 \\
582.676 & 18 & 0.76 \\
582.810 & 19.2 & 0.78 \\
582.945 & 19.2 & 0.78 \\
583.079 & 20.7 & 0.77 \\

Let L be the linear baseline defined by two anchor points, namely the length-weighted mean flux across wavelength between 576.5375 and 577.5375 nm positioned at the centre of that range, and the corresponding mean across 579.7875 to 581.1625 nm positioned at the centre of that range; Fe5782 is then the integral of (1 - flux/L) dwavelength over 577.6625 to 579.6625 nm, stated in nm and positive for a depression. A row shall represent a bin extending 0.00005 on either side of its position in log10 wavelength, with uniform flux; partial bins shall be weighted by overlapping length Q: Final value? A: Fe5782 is 0.11 nm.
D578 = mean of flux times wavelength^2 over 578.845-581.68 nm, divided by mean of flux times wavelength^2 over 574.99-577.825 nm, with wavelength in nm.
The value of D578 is 1.05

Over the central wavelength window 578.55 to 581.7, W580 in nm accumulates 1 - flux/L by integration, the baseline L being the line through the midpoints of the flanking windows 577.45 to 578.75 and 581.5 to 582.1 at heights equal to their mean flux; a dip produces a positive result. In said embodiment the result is -0.11 nm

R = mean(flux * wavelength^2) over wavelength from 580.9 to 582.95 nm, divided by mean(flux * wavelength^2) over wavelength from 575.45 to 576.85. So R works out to 1.06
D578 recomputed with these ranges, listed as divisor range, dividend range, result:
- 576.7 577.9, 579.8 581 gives 1.05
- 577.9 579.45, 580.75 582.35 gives 1.05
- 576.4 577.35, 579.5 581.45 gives 1.05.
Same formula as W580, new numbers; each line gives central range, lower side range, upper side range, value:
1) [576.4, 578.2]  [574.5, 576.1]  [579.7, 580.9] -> 0.00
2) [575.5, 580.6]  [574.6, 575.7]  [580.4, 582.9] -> -0.04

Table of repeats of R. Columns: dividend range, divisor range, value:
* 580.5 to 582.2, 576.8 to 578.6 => 1.04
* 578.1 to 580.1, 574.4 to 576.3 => 1.05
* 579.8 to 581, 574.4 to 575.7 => 1.10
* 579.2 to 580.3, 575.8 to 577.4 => 1.06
